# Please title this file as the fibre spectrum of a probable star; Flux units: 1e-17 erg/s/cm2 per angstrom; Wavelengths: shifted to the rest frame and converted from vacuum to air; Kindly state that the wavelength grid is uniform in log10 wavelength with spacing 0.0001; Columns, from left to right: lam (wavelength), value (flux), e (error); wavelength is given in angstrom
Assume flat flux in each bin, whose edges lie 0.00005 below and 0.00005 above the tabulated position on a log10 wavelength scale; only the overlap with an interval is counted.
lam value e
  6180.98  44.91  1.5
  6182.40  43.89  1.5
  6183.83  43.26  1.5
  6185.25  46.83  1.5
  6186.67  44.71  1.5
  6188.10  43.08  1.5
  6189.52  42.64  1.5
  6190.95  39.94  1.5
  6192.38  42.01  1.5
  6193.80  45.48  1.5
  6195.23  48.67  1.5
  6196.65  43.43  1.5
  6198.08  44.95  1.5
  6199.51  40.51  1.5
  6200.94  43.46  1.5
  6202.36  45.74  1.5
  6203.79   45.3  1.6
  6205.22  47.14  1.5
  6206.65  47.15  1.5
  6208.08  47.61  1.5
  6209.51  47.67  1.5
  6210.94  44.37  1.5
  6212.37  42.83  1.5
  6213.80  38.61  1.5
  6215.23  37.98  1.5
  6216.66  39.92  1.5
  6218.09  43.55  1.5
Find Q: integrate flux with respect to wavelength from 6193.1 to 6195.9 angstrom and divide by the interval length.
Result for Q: 47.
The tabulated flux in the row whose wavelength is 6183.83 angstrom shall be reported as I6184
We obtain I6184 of 43.26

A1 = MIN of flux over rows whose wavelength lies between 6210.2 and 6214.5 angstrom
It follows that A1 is 38.61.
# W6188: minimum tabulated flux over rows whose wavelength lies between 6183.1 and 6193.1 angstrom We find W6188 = 39.94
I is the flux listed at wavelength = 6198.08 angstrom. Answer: 44.95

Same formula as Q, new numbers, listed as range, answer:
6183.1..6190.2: 44.1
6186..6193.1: 42.4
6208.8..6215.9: 42.3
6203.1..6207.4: 46.5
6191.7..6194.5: 43.9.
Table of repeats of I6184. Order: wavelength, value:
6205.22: 47.14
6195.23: 48.67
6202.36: 45.74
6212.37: 42.83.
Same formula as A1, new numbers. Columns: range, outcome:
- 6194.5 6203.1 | 40.51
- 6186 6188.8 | 43.08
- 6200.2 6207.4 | 43.46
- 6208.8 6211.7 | 44.37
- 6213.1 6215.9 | 37.98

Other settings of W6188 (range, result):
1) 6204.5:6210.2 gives 47.14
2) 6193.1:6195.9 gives 45.48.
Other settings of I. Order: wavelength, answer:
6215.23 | 37.98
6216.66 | 39.92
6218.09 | 43.55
